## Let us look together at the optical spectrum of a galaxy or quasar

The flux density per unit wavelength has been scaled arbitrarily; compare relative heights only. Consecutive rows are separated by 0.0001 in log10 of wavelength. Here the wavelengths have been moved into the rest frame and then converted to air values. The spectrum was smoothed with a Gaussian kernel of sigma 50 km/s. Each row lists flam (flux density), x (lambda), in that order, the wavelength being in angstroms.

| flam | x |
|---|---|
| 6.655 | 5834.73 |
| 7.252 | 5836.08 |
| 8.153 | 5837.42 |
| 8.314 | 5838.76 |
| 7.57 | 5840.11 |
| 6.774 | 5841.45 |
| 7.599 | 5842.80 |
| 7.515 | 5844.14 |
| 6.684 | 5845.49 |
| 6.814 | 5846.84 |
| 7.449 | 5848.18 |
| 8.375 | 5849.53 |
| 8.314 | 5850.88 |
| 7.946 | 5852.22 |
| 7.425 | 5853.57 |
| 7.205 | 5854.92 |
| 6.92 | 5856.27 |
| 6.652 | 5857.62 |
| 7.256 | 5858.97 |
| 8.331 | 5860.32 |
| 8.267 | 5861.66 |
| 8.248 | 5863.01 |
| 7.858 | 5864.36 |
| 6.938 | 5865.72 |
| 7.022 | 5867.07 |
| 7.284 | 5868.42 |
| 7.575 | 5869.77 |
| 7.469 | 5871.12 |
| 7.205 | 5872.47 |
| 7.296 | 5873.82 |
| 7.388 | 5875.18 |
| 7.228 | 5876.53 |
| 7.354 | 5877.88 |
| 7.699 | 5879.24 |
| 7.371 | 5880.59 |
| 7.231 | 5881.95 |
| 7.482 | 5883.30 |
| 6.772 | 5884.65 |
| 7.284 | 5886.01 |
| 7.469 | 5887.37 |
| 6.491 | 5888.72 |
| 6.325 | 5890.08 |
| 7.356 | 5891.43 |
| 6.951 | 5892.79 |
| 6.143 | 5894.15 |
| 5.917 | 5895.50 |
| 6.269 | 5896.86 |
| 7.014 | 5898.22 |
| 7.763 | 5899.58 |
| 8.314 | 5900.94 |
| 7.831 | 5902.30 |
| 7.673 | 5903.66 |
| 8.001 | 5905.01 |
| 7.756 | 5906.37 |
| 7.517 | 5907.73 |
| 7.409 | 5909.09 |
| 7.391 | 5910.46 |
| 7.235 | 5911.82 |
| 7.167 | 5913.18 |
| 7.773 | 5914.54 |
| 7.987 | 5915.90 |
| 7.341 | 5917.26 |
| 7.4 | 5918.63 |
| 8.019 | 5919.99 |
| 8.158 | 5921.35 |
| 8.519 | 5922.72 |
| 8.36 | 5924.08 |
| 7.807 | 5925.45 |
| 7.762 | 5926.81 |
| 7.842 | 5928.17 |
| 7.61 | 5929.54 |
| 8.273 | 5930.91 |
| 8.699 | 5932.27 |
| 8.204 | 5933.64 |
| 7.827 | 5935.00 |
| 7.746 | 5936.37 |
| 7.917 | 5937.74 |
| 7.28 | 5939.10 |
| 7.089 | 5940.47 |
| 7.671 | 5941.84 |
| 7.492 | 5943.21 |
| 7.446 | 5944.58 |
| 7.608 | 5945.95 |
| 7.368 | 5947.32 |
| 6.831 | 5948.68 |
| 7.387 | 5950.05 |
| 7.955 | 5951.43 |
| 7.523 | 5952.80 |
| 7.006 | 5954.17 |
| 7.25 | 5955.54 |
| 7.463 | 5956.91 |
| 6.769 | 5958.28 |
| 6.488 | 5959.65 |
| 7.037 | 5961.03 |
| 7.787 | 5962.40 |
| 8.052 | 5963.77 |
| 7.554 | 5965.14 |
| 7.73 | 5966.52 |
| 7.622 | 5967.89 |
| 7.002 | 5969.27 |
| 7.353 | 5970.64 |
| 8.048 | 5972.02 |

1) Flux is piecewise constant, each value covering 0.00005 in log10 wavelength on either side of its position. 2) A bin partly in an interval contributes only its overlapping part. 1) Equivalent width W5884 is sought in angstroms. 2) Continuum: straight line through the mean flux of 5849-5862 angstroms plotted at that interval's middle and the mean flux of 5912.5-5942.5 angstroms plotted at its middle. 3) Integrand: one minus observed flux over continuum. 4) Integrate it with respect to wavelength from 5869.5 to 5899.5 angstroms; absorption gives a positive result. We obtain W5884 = 2.56 angstroms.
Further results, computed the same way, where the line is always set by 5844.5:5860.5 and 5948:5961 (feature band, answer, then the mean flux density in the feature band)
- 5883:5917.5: 0.2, 7.25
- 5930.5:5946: -1.2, 7.77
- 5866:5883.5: 0.1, 7.34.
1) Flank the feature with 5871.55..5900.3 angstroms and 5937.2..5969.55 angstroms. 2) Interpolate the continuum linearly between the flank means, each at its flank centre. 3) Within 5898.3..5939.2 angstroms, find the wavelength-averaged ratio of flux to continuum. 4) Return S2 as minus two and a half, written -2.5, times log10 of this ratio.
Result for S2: -0.09 mag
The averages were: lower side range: 7.05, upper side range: 7.39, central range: 7.82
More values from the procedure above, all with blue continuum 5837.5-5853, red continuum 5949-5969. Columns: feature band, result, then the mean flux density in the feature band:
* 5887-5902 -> 0.088 mag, 6.92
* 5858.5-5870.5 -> -0.013 mag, 7.65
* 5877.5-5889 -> 0.039 mag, 7.26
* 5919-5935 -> -0.091 mag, 8.09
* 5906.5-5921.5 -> -0.015 mag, 7.57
